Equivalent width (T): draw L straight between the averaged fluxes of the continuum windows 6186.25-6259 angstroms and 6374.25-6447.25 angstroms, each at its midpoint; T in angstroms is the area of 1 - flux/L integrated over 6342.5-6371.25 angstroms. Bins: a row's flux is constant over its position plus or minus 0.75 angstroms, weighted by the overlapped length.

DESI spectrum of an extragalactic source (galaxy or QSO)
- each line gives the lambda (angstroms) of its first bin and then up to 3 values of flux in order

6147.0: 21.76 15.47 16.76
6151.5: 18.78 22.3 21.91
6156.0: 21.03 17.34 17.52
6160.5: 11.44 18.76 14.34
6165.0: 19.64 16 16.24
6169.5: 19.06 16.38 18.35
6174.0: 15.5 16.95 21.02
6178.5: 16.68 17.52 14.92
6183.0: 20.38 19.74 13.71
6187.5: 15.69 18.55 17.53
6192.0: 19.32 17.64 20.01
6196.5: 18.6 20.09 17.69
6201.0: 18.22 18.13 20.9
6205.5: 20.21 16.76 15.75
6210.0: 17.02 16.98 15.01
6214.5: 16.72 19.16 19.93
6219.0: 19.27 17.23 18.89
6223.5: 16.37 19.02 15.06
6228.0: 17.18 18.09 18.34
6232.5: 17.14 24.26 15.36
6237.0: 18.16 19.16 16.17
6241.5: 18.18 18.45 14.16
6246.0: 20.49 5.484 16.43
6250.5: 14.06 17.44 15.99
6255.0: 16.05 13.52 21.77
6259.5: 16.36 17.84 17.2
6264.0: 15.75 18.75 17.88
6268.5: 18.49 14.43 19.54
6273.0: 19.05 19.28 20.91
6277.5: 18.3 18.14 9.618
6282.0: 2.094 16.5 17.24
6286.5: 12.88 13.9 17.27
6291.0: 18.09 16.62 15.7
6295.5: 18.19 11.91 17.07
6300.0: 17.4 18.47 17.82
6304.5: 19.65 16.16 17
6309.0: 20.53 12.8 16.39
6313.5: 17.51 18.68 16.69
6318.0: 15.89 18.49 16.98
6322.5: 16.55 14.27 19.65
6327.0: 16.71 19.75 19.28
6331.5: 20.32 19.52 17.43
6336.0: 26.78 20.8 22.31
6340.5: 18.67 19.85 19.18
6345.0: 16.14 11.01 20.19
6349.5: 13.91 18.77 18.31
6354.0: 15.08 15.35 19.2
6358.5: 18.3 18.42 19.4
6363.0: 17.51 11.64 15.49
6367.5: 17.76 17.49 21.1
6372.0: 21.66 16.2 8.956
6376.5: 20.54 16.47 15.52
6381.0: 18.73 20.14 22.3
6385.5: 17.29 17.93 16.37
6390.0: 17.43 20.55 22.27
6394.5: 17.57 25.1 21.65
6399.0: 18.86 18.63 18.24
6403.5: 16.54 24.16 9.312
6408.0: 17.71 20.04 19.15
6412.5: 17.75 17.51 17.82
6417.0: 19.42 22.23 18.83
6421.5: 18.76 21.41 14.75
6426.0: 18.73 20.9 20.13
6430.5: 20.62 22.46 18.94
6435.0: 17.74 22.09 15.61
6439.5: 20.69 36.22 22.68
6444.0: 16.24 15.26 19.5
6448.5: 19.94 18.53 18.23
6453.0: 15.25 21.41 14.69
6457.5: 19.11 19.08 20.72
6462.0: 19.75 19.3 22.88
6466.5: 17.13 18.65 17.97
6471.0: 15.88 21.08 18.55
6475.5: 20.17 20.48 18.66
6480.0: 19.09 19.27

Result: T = 2.4 angstroms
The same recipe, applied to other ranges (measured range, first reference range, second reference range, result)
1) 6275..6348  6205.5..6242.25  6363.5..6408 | 3.2 angstroms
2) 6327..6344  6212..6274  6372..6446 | -1.8 angstroms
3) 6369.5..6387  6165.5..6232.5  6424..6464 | 1.0 angstroms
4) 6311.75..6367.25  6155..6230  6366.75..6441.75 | 2.5 angstroms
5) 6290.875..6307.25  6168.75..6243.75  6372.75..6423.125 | 1.1 angstroms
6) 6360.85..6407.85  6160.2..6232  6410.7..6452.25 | 2.8 angstroms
